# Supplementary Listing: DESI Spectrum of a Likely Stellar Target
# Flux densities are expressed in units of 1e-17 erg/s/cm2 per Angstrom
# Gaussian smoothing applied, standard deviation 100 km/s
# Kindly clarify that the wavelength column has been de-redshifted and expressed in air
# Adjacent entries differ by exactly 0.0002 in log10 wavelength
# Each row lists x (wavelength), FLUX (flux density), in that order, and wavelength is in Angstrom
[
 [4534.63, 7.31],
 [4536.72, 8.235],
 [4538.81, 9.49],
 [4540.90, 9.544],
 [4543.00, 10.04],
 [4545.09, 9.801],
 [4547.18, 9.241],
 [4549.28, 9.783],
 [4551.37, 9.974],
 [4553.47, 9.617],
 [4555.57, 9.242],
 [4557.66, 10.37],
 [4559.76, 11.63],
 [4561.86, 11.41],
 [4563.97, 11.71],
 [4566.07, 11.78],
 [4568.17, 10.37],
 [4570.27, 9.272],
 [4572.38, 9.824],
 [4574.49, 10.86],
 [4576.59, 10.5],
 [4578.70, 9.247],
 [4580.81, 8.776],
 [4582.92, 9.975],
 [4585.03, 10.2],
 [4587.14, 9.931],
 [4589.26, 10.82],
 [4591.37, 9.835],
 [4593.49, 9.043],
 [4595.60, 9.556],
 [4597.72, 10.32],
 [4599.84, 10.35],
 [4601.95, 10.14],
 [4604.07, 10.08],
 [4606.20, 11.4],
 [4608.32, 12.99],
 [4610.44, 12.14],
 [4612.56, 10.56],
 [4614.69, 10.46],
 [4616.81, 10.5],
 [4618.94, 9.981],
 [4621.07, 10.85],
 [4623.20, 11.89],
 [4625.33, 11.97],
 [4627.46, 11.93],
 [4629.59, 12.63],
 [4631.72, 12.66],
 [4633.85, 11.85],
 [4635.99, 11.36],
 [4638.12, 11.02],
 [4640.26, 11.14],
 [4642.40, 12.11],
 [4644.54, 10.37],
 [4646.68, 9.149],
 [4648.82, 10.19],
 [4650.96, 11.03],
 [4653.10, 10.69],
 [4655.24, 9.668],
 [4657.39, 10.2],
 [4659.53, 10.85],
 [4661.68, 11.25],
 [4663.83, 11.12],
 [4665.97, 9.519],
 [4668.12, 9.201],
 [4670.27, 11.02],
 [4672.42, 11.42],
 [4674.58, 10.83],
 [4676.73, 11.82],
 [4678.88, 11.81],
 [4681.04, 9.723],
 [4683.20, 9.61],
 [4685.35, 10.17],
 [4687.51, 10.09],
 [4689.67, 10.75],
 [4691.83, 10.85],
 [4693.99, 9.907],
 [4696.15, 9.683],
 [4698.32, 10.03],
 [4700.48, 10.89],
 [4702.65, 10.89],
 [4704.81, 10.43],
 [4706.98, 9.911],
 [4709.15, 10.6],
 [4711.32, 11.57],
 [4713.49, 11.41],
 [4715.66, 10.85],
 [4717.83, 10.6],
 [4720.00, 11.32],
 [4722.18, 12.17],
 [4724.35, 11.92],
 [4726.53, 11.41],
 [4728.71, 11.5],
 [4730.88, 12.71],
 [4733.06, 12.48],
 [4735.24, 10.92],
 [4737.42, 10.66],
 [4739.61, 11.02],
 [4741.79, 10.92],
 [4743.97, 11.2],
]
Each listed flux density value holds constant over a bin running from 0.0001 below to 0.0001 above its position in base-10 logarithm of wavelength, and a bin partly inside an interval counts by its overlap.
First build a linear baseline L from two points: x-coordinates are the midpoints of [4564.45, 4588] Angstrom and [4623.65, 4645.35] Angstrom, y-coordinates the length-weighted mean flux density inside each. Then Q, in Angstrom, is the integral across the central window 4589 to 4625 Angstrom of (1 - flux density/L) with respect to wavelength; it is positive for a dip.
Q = 1.0 Angstrom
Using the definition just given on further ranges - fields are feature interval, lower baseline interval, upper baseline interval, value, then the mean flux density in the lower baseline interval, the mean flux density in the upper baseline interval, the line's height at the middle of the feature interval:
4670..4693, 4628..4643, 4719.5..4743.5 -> 1.90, 11.8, 11.5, 11.7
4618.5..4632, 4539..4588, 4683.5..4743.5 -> -1.63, 10.1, 10.9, 10.5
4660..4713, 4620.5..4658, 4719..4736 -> 4.40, 11.2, 11.8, 11.5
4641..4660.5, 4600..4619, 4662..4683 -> 0.53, 10.9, 10.7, 10.8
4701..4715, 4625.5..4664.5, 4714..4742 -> 0.67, 11.1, 11.4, 11.4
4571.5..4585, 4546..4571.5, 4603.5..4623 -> 0.91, 10.4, 11.1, 10.6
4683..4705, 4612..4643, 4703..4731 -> 1.82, 11.4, 11.2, 11.3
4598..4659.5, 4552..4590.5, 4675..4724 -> -3.23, 10.3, 10.7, 10.5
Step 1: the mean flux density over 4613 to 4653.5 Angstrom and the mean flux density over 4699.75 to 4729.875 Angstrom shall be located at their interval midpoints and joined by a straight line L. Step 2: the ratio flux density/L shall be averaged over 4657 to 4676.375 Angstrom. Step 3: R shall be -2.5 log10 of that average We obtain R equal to 0.05 mag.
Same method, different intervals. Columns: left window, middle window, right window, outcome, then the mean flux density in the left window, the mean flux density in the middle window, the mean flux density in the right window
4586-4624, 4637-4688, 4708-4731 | 0.04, 10.6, 10.6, 11.4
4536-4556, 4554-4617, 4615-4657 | -0.03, 9.52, 10.4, 11.1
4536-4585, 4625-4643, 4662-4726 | -0.14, 10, 11.8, 10.7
